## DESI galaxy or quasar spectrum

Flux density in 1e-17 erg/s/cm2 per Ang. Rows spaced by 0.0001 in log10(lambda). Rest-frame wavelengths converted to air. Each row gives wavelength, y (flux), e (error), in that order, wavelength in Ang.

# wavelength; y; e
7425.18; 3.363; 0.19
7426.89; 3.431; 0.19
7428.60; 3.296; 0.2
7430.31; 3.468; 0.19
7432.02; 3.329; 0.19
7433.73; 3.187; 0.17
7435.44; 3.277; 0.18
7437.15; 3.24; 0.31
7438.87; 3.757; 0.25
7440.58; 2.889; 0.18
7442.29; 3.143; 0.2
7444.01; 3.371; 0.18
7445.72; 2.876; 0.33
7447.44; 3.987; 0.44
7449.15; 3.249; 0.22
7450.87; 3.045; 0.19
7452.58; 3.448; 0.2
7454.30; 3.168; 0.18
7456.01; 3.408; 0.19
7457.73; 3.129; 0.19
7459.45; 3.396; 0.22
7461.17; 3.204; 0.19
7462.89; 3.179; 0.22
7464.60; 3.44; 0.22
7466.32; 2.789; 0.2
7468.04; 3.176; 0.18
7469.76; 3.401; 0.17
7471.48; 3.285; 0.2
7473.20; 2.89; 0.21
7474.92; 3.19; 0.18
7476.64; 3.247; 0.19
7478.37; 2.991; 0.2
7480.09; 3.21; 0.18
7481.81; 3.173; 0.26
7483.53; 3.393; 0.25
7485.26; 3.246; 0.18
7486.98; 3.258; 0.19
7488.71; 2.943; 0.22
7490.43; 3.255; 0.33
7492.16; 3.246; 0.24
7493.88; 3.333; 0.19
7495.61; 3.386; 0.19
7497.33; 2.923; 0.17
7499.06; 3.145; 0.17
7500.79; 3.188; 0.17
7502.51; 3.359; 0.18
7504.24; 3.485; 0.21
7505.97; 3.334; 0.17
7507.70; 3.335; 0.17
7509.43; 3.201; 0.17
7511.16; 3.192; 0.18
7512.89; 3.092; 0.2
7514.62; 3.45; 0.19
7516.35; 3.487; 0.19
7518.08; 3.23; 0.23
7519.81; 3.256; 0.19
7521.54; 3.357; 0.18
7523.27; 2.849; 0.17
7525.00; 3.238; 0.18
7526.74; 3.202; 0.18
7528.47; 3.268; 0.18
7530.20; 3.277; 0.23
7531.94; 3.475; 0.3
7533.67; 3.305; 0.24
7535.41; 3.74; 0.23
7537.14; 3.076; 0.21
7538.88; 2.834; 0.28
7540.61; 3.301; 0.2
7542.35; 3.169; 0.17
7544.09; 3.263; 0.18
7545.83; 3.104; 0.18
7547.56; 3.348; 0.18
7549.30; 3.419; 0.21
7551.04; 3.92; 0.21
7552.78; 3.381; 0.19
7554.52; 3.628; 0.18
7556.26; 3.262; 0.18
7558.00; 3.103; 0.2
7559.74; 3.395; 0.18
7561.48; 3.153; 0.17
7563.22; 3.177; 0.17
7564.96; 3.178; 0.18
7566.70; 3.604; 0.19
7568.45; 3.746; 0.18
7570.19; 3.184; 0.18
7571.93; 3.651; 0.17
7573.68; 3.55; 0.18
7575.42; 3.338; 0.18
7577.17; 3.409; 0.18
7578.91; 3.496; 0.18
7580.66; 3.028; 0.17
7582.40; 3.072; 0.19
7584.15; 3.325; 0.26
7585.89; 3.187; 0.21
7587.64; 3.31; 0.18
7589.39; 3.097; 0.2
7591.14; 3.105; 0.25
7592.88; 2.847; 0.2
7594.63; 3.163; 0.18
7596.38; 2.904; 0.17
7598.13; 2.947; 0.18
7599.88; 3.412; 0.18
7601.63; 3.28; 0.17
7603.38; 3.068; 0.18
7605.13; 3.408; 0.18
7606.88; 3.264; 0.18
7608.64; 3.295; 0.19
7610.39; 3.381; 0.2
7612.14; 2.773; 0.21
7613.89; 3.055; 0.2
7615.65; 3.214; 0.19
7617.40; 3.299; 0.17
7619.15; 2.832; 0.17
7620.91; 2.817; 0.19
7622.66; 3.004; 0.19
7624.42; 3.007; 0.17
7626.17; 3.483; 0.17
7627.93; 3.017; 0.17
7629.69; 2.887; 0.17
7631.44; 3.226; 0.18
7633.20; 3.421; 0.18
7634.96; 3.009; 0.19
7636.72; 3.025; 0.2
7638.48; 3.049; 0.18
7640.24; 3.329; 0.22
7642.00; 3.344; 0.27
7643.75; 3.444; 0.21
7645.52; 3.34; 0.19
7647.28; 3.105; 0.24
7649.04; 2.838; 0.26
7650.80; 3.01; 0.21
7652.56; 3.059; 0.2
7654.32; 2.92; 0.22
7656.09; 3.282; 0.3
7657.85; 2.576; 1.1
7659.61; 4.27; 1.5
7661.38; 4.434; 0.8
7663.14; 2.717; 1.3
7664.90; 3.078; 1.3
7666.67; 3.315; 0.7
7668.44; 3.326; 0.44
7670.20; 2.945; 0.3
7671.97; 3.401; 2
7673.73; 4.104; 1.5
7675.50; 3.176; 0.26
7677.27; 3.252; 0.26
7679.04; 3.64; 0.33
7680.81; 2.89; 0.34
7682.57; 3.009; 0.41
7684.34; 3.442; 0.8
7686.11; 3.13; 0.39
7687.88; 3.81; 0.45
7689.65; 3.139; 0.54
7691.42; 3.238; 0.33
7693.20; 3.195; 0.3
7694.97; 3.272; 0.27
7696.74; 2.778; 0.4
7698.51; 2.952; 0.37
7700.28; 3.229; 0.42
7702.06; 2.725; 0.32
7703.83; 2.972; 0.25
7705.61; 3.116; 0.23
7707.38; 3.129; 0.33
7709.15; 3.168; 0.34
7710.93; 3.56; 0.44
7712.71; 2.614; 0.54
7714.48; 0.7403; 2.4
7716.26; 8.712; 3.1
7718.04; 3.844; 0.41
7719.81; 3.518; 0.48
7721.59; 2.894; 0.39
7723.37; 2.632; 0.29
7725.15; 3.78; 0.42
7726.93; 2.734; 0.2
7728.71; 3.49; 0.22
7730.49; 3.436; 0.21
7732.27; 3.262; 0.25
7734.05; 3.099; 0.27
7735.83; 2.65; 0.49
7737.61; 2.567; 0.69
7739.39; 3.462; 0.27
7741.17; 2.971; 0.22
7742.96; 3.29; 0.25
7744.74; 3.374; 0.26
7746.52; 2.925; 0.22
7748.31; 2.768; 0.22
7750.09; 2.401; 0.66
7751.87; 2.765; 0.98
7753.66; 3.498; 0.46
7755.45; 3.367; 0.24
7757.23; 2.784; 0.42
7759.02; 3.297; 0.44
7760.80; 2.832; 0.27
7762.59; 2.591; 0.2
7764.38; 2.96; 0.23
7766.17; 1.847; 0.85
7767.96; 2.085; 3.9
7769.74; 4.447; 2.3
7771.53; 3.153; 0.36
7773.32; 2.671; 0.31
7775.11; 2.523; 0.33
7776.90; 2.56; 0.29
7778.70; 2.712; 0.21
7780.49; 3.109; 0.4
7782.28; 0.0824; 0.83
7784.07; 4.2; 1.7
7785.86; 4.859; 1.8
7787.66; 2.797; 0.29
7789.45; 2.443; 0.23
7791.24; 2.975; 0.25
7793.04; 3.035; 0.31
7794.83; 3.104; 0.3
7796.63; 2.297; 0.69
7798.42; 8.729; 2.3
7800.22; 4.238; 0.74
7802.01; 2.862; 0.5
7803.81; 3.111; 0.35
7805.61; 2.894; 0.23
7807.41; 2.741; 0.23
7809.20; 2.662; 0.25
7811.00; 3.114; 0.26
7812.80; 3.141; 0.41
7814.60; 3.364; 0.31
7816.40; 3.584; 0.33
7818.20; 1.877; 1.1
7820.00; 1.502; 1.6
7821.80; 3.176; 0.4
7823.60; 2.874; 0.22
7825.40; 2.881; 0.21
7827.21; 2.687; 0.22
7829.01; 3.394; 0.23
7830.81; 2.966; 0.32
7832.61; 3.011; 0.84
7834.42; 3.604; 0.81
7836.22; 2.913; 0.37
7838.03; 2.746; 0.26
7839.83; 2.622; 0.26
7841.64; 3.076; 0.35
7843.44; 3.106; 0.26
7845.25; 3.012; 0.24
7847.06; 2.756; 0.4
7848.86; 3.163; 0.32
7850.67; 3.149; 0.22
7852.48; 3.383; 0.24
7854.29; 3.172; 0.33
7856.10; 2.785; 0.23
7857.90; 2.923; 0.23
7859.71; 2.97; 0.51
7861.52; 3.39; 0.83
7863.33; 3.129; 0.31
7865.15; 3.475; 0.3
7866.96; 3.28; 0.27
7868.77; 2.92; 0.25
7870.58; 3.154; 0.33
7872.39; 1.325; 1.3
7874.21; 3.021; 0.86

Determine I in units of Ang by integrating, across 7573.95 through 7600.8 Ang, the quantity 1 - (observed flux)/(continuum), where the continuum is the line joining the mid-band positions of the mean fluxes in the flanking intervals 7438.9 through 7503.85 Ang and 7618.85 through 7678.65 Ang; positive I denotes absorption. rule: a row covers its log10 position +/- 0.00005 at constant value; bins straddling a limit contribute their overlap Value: 0.3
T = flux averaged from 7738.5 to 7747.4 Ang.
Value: 3.21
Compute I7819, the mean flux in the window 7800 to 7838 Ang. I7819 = 2.95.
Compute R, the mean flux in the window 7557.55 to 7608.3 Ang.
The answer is 3.26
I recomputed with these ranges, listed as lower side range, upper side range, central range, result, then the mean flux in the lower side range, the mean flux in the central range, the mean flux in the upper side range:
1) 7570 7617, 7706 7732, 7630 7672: 1.22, 3.21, 3.22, 3.44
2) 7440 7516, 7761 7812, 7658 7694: -2.46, 3.23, 3.36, 3.1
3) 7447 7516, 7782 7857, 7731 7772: 2.22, 3.24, 2.98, 3.12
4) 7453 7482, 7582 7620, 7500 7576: -3.58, 3.2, 3.32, 3.15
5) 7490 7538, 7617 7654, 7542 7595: -1.80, 3.27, 3.31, 3.12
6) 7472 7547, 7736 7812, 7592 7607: 0.18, 3.23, 3.14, 3.07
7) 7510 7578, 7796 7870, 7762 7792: 3.31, 3.32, 2.83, 3.14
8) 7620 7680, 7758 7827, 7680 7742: -1.76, 3.23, 3.23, 3.03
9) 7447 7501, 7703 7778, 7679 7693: -0.59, 3.22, 3.26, 3.11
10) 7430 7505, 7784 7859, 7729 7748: 0.41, 3.24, 3.11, 3.15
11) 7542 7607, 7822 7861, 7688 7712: 0.22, 3.29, 3.13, 3.02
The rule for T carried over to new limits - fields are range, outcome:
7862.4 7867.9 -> 3.29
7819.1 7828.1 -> 2.62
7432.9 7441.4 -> 3.27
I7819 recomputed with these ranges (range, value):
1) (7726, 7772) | 3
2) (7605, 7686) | 3.21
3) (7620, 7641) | 3.1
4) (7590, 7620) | 3.13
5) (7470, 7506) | 3.21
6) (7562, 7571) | 3.37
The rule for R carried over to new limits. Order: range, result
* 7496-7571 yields 3.29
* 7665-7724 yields 3.3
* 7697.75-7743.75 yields 3.25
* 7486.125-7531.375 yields 3.24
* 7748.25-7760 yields 3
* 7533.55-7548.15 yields 3.23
